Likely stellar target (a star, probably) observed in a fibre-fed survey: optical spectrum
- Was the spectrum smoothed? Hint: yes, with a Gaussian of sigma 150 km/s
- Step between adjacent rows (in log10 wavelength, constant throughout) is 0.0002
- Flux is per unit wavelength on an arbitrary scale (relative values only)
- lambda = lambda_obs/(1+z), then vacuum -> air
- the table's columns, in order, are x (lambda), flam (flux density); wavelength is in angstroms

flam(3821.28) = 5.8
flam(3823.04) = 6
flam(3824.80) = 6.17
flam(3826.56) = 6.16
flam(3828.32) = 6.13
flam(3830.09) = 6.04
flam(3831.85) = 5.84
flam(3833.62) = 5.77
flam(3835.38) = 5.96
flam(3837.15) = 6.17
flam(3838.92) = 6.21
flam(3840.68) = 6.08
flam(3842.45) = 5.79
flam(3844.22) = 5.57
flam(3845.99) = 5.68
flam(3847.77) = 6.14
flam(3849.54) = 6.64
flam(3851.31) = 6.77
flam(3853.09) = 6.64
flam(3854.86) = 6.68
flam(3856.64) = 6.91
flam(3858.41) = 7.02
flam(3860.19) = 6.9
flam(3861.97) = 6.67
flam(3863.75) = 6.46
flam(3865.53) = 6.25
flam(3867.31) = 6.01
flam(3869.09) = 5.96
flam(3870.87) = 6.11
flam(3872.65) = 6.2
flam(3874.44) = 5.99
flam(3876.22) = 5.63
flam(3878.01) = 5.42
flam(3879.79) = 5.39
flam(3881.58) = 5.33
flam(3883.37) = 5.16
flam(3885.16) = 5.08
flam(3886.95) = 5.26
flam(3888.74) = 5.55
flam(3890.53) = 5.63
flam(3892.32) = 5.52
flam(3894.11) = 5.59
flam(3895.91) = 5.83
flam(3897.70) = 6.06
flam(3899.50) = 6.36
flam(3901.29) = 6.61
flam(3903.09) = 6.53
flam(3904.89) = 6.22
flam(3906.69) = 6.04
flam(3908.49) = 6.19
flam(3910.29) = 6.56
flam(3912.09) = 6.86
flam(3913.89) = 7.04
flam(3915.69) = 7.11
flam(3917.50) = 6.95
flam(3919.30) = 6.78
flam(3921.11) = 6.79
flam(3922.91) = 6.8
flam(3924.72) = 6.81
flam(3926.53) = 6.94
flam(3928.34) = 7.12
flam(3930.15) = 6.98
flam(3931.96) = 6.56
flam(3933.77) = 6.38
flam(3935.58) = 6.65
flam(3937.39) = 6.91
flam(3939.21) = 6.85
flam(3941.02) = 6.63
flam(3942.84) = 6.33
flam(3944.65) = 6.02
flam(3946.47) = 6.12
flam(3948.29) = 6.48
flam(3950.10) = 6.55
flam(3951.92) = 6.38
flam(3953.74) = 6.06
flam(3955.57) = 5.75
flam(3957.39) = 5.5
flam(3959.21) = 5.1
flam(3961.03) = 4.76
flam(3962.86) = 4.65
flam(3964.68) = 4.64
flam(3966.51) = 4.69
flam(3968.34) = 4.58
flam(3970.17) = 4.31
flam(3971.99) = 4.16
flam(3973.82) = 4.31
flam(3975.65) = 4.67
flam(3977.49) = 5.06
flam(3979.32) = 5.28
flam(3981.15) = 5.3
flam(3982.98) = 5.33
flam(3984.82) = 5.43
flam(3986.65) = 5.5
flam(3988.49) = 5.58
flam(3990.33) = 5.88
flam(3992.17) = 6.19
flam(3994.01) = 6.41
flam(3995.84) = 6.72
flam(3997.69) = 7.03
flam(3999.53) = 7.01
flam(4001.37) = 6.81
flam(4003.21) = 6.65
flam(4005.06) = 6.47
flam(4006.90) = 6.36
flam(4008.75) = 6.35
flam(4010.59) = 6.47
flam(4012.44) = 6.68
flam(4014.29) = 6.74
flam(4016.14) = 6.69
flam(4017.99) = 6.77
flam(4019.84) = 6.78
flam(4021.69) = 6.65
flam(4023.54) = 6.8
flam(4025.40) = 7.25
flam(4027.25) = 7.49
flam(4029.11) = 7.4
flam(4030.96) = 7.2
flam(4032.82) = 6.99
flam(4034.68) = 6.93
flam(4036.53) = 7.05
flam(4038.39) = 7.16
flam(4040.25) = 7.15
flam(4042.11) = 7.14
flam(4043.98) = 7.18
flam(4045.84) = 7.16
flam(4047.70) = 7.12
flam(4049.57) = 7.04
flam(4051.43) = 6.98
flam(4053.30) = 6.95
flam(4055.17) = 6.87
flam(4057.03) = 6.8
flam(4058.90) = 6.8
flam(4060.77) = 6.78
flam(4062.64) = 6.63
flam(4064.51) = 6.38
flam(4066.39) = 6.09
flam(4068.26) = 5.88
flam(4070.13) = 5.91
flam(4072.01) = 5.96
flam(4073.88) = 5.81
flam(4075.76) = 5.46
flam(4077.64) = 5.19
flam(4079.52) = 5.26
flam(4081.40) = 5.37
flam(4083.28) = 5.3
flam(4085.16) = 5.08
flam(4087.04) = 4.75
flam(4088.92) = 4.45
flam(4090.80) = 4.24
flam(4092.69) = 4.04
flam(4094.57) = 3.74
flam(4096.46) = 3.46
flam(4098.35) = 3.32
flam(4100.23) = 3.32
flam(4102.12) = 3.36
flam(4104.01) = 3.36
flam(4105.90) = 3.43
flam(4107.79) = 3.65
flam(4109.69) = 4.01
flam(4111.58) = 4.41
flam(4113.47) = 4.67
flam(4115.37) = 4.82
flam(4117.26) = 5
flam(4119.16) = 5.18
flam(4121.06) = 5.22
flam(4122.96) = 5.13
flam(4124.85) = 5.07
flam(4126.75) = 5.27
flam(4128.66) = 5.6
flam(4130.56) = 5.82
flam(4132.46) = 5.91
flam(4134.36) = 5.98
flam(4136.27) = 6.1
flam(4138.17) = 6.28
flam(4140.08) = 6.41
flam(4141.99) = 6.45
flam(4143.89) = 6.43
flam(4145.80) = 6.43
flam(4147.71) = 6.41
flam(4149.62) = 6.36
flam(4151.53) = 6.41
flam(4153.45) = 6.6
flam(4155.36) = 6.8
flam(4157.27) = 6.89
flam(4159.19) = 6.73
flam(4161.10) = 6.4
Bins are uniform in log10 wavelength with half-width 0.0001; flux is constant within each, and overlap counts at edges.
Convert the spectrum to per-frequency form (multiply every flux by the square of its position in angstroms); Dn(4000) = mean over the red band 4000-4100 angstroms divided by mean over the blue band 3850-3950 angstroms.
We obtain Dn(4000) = 1.06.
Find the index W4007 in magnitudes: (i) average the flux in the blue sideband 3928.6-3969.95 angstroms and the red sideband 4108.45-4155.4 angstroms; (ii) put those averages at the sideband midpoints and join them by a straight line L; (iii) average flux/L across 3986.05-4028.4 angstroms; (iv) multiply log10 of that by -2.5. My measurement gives -0.13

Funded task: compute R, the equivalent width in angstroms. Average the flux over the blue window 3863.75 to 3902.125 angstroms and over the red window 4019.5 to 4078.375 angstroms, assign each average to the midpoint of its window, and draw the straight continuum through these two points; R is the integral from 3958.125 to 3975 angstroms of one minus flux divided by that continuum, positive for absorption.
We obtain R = 4.5 angstroms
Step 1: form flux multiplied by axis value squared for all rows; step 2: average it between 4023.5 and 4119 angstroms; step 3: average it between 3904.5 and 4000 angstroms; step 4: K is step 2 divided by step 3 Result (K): 1.0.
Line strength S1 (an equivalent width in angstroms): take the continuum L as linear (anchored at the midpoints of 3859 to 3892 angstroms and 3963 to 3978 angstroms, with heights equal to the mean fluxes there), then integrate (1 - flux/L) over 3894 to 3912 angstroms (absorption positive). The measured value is -2.6 angstroms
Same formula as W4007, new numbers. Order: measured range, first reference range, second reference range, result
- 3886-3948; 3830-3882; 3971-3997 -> -0.112 mag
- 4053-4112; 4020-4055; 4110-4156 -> 0.275 mag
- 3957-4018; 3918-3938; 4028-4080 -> 0.178 mag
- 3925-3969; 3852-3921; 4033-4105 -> -0.002 mag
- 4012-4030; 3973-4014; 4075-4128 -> -0.230 mag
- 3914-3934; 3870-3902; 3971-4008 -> -0.193 mag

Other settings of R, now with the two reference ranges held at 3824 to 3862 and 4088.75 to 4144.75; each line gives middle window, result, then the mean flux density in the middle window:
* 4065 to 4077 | -1.90 angstroms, 5.85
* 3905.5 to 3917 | -1.43 angstroms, 6.63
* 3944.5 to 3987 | 2.70 angstroms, 5.26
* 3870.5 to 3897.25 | 2.07 angstroms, 5.58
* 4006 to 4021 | -3.50 angstroms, 6.61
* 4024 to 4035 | -4.03 angstroms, 7.2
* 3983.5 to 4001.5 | -2.45 angstroms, 6.21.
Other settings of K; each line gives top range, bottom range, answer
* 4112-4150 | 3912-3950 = 0.94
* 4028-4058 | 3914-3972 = 1.22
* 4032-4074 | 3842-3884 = 1.21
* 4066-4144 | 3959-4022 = 0.91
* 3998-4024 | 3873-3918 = 1.18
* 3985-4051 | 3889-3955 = 1.10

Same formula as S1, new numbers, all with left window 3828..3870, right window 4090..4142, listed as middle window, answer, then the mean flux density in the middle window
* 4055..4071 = -4.5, 6.45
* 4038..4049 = -4.3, 7.14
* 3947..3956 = -0.9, 6.26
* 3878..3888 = 1.3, 5.26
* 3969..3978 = 1.7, 4.48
